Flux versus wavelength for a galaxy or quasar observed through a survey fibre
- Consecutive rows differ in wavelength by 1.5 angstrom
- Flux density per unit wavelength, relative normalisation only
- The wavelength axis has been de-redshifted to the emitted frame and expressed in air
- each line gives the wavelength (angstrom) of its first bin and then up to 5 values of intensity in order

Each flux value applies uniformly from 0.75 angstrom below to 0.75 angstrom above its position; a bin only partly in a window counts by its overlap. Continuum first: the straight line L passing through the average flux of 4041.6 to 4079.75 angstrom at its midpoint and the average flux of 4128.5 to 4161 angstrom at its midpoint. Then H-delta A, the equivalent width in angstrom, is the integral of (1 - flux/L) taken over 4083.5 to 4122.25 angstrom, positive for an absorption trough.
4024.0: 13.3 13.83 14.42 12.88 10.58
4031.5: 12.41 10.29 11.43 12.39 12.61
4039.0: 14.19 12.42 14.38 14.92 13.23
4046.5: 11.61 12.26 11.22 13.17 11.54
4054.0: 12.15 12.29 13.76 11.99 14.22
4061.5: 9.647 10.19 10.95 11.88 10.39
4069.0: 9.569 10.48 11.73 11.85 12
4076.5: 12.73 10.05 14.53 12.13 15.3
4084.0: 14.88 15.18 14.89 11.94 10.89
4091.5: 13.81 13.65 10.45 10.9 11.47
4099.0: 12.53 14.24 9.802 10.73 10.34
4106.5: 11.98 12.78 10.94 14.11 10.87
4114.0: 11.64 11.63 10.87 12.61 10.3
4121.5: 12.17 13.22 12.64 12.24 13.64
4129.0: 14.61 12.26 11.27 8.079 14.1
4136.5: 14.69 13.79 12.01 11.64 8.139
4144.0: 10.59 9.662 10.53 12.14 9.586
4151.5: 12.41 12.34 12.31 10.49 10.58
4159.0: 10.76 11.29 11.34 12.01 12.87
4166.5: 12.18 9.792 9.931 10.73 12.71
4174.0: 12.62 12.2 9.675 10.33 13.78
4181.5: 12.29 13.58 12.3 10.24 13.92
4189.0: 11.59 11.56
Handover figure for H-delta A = -1.3 angstrom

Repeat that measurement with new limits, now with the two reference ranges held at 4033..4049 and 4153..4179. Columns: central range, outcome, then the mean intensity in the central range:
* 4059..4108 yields 0.9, 12.1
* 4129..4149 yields 0.1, 11.6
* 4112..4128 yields -0.2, 12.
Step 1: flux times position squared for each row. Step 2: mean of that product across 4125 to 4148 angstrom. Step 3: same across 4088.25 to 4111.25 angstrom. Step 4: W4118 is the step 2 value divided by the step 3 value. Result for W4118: 1.01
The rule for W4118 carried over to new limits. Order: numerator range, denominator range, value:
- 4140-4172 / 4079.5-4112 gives 0.91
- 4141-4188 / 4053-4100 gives 0.97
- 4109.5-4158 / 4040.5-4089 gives 0.98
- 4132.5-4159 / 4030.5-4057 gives 0.95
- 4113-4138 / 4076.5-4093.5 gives 0.94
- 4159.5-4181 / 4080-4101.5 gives 0.92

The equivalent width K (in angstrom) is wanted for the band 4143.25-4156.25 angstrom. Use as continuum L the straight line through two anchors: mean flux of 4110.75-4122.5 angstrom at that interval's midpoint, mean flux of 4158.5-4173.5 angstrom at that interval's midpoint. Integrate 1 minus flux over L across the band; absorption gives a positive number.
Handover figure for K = 0.4 angstrom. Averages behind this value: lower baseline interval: 11.7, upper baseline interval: 11.4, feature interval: 11.1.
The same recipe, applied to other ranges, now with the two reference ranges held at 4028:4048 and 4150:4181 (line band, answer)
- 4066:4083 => 0.56 angstrom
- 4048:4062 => 0.15 angstrom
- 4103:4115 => 0.26 angstrom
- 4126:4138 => -0.97 angstrom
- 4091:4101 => -0.24 angstrom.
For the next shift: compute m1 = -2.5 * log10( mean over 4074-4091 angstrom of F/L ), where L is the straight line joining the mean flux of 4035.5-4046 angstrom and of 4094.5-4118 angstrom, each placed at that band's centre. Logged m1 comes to -0.07 mag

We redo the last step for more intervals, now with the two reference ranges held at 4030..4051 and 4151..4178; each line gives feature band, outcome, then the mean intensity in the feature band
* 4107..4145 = -0.022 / 12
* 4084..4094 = -0.114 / 13.4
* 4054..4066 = 0.042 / 11.9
